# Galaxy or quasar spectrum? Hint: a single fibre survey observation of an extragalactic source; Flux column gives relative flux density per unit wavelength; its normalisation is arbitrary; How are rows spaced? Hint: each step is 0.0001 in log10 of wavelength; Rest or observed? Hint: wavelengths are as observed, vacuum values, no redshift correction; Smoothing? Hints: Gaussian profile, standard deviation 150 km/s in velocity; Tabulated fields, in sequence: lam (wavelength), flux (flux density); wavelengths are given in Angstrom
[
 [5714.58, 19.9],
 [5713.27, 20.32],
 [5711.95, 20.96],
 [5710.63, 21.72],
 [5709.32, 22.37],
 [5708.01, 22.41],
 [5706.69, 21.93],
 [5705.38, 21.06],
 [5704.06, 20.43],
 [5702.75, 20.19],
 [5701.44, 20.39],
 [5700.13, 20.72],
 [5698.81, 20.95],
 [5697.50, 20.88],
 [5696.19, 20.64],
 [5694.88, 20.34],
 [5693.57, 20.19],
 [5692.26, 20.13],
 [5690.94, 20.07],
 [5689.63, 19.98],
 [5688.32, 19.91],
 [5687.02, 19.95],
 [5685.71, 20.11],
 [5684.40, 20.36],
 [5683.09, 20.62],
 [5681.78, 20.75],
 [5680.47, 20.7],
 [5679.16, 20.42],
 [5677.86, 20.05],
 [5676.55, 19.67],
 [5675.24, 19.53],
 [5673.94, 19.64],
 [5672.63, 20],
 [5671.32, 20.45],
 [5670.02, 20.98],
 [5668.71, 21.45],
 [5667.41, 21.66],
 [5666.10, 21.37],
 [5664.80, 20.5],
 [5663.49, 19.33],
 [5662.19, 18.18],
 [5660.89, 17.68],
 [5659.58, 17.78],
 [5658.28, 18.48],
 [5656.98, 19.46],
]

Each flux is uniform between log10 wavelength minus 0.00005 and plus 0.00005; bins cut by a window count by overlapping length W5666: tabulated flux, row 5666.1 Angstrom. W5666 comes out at 21.37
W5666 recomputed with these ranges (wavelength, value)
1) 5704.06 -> 20.43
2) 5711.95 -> 20.96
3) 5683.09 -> 20.62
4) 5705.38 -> 21.06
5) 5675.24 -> 19.53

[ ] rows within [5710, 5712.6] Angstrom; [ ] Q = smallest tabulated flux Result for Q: 20.96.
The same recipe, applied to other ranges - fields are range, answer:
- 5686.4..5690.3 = 19.91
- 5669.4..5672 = 20.45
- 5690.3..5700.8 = 20.07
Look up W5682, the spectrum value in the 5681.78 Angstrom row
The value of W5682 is 20.75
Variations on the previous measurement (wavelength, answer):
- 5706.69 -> 21.93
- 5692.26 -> 20.13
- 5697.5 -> 20.88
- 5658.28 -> 18.48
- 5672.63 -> 20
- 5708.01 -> 22.41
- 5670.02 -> 20.98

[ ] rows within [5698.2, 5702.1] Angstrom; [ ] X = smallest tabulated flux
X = 20.39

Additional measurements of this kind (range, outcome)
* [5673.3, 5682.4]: 19.53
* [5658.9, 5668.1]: 17.68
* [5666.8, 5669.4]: 21.45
